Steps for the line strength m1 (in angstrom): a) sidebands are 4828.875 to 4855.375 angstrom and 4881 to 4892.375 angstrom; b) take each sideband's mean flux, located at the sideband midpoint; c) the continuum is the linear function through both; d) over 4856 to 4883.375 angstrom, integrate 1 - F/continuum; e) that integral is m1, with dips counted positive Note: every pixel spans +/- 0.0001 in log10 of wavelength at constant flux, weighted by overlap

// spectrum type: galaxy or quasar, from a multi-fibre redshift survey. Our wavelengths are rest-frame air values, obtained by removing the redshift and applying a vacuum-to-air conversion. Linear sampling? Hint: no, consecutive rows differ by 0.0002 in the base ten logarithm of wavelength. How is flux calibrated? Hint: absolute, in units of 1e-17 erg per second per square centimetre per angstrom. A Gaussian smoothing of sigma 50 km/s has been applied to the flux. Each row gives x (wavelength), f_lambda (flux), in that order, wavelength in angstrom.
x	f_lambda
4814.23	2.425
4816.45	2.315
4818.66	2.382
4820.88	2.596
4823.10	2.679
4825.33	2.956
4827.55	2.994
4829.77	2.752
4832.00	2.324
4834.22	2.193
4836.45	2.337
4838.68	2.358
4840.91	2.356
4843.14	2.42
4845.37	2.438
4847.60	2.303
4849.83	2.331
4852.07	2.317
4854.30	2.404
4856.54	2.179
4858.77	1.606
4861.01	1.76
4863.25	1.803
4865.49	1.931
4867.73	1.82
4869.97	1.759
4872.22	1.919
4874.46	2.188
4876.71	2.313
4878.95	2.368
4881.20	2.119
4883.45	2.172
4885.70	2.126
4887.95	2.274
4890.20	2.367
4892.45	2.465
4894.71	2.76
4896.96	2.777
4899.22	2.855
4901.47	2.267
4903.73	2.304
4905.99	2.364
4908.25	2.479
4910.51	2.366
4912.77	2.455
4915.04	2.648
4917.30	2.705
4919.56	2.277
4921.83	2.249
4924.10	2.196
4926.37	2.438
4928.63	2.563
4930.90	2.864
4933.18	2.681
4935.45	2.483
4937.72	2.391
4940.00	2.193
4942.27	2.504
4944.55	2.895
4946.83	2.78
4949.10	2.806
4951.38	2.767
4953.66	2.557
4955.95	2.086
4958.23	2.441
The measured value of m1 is 3.7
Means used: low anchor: 2.37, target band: 1.98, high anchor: 2.24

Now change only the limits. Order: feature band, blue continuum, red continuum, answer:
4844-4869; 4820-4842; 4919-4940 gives 4.4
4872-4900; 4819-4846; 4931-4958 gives 1.9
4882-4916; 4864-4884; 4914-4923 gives -2.3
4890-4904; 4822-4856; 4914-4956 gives -0.3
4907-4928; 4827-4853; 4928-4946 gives 1.0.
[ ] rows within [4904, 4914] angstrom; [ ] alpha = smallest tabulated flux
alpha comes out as 2.364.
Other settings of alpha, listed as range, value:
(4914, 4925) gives 2.196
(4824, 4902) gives 1.606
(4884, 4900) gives 2.126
